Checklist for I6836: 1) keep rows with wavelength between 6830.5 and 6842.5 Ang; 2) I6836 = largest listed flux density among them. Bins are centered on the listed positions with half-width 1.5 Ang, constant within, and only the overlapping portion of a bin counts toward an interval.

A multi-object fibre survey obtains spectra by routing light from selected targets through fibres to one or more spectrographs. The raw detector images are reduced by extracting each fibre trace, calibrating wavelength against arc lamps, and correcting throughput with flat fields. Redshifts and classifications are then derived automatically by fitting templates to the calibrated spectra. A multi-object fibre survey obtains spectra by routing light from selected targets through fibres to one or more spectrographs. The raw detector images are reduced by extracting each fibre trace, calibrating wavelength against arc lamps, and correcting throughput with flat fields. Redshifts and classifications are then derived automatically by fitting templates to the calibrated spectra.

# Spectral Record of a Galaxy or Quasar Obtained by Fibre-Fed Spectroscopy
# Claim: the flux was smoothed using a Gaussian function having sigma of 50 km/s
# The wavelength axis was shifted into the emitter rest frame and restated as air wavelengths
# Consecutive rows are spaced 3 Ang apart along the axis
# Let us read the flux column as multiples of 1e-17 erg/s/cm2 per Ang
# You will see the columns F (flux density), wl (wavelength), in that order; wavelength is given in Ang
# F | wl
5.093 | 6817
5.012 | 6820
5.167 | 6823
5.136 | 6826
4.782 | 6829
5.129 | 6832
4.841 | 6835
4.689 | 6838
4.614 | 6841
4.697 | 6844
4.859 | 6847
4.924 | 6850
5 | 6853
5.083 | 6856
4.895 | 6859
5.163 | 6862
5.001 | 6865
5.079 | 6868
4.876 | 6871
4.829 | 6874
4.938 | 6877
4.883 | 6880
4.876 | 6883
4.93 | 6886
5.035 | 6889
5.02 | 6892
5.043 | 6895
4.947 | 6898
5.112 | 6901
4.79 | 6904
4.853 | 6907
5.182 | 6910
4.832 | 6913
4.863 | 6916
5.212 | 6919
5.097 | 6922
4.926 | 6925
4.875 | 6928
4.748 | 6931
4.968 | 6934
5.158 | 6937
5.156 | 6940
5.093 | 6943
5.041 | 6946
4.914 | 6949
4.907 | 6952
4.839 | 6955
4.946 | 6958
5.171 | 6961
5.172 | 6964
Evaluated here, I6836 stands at 5.129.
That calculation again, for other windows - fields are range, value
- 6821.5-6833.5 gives 5.167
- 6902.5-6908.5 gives 4.853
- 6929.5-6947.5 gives 5.158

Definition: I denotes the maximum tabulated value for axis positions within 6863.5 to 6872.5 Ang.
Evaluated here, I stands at 5.079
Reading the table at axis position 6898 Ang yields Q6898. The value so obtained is 4.947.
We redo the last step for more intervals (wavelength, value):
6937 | 5.158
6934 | 4.968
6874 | 4.829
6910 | 5.182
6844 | 4.697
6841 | 4.614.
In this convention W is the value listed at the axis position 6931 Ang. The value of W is 4.748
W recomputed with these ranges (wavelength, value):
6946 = 5.041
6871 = 4.876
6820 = 5.012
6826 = 5.136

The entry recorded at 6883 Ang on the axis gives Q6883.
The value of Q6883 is 4.876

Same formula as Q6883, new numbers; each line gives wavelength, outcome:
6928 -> 4.875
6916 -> 4.863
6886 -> 4.93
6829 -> 4.782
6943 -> 5.093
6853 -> 5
